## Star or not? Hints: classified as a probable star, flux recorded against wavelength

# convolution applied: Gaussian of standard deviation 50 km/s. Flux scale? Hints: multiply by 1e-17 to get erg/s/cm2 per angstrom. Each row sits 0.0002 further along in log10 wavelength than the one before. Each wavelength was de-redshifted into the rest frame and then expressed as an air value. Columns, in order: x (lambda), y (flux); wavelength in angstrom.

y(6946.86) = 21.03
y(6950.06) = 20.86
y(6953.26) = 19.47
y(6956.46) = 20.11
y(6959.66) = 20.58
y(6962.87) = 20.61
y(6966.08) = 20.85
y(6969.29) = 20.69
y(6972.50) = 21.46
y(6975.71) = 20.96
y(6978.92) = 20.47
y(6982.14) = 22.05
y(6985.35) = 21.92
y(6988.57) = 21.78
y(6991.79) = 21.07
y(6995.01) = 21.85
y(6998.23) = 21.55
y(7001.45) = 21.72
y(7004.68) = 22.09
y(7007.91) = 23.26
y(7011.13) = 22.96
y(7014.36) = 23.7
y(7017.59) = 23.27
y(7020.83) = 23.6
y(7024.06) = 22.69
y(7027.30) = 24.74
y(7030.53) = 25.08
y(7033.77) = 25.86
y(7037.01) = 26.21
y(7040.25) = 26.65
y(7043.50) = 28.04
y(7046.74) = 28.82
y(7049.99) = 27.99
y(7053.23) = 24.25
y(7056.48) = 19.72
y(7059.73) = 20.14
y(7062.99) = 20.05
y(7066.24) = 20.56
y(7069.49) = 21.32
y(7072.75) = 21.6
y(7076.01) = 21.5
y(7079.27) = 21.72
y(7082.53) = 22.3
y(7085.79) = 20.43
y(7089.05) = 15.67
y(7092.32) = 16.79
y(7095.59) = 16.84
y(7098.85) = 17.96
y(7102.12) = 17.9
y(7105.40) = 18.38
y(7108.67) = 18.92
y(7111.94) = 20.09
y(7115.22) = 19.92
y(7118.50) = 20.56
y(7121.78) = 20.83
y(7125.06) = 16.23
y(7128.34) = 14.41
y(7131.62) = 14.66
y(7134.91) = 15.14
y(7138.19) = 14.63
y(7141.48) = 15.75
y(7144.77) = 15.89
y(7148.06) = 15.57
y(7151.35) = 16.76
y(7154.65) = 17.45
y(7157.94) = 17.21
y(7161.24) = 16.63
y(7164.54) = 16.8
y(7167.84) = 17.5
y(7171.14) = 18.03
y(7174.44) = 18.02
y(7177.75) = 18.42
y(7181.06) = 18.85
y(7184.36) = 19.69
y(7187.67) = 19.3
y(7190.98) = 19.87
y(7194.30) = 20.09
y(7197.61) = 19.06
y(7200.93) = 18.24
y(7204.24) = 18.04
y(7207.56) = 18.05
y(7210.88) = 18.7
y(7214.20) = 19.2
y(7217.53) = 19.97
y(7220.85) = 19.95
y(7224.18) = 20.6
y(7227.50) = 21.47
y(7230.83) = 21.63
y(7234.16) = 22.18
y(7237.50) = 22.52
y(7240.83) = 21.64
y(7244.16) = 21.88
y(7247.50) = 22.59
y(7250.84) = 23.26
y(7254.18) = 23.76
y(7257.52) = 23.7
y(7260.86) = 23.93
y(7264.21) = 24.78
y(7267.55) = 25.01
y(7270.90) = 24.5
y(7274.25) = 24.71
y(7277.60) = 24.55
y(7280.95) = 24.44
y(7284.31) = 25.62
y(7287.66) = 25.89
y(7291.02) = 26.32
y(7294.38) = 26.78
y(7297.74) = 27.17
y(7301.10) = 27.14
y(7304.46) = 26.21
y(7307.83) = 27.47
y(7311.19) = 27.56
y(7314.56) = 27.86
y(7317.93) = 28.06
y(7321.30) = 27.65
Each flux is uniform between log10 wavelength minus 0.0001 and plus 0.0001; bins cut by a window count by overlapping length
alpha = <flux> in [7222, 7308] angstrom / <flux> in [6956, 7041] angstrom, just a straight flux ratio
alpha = 1.07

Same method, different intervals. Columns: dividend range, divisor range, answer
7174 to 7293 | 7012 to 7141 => 1.04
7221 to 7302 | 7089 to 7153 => 1.39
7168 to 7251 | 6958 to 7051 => 0.86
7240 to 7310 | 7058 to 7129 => 1.29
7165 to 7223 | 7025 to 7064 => 0.76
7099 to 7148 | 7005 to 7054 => 0.69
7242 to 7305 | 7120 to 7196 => 1.43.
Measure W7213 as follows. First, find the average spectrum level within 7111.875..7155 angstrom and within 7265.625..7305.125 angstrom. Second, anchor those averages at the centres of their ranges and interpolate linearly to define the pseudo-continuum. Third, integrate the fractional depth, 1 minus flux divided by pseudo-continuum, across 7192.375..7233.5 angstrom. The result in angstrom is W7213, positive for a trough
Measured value 3.5 angstrom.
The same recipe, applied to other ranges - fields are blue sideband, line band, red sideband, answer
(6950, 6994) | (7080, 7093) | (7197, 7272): 1.3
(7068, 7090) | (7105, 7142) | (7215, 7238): 6.0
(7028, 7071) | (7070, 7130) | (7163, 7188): 7.7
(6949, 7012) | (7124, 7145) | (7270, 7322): 7.6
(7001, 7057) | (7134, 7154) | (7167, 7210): 4.5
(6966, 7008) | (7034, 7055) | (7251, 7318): -4.3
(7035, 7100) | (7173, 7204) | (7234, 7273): 5.2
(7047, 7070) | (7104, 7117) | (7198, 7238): 1.4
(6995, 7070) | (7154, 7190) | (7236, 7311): 9.3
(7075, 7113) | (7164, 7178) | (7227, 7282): 2.2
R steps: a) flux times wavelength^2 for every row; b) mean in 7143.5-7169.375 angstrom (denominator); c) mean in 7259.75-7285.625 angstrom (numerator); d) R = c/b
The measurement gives 1.52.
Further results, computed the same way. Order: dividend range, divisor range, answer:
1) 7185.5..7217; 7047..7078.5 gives 0.89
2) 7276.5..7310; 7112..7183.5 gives 1.59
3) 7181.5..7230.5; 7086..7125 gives 1.08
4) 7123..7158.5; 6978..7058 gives 0.69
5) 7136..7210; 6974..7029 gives 0.83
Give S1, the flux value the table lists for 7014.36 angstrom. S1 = 23.7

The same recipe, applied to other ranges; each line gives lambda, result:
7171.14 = 18.03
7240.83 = 21.64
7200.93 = 18.24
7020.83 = 23.6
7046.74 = 28.82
